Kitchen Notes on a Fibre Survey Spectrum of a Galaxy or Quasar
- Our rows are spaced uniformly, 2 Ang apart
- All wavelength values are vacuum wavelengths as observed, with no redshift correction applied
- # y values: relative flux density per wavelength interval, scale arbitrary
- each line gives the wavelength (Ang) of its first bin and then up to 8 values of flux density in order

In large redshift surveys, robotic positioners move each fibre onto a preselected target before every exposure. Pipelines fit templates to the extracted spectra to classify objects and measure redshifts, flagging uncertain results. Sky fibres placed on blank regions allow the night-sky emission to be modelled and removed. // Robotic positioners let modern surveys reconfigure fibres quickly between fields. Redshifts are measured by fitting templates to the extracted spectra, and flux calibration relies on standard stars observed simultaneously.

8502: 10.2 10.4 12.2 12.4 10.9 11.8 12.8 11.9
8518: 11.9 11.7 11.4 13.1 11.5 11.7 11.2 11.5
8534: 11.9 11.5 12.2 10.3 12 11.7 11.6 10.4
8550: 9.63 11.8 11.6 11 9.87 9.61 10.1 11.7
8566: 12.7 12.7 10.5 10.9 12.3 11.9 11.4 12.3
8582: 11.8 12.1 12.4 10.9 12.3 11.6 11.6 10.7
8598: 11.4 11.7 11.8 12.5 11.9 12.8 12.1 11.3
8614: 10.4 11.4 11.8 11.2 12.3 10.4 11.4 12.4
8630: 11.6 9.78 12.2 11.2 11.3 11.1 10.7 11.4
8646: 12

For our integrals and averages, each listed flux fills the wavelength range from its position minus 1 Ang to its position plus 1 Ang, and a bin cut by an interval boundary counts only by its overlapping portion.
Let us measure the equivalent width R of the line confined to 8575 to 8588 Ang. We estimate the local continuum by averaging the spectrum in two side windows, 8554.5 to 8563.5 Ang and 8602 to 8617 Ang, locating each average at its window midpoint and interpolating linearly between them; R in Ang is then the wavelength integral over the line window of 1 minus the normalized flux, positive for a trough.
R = -1.1 Ang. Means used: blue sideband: 10.3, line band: 11.9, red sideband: 11.8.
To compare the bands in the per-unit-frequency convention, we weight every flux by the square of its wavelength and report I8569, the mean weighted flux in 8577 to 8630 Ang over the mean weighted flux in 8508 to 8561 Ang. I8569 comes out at 1.04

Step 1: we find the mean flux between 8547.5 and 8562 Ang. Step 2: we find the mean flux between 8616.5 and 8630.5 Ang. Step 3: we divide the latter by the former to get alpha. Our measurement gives 1.10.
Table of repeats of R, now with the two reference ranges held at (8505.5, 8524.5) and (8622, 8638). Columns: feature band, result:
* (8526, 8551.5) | 1.14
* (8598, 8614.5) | -0.51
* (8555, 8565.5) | 1.04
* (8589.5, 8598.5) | 0.05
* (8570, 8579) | 0.12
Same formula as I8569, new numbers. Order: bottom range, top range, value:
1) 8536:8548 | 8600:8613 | 1.07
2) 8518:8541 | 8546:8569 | 0.95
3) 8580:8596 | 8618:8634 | 0.98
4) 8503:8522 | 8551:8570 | 0.96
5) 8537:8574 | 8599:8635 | 1.06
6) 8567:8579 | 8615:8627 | 0.99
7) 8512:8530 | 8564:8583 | 1.00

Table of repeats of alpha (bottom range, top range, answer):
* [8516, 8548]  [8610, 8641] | 0.97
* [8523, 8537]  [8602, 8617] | 1.00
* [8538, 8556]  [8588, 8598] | 1.03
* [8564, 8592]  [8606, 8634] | 0.97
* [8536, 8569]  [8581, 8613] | 1.05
